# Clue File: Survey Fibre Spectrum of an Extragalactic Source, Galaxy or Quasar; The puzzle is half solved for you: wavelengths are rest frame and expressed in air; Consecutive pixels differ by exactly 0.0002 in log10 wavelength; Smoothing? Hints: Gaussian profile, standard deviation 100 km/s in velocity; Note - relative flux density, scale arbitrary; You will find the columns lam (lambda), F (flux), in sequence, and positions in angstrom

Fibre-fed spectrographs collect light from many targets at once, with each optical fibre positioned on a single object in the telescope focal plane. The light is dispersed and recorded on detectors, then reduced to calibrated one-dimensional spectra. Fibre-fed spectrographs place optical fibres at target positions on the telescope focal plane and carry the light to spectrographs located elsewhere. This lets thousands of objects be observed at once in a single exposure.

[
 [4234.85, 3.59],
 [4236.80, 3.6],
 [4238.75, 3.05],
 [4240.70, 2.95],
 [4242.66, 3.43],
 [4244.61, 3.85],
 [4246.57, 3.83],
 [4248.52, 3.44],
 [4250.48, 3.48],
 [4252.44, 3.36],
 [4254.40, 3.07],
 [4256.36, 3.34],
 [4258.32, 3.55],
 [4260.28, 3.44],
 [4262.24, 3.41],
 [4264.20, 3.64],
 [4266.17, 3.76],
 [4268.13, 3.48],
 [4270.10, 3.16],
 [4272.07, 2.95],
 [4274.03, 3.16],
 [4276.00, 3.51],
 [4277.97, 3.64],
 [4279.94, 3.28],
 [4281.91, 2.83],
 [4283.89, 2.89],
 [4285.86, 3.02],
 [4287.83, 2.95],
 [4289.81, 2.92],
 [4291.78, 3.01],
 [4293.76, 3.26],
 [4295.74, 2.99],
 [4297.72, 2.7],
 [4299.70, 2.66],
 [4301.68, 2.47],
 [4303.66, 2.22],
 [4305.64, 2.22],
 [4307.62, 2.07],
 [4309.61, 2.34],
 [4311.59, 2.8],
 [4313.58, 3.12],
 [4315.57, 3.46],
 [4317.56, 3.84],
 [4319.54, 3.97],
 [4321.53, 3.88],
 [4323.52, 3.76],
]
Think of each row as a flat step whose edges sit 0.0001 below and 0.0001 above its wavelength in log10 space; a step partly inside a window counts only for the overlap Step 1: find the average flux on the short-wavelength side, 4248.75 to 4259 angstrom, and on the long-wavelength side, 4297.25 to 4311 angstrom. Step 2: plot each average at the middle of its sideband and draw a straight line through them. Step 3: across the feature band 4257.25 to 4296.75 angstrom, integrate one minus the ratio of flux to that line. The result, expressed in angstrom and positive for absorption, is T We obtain -4.6 angstrom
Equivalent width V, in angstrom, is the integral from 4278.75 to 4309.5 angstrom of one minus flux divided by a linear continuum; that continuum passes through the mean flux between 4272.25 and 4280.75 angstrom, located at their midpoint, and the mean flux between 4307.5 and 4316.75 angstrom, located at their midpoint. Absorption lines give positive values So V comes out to 3.5 angstrom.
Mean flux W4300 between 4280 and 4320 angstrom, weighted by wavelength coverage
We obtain 2.88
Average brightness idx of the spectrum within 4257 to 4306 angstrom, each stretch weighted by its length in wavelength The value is 3.1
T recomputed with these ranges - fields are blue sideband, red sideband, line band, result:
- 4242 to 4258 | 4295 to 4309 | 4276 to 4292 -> -1.6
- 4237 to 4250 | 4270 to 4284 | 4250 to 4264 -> -0.2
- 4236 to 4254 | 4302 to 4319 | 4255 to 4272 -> -1.0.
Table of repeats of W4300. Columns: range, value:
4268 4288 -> 3.17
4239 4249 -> 3.47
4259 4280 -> 3.41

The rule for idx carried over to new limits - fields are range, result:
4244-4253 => 3.59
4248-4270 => 3.44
